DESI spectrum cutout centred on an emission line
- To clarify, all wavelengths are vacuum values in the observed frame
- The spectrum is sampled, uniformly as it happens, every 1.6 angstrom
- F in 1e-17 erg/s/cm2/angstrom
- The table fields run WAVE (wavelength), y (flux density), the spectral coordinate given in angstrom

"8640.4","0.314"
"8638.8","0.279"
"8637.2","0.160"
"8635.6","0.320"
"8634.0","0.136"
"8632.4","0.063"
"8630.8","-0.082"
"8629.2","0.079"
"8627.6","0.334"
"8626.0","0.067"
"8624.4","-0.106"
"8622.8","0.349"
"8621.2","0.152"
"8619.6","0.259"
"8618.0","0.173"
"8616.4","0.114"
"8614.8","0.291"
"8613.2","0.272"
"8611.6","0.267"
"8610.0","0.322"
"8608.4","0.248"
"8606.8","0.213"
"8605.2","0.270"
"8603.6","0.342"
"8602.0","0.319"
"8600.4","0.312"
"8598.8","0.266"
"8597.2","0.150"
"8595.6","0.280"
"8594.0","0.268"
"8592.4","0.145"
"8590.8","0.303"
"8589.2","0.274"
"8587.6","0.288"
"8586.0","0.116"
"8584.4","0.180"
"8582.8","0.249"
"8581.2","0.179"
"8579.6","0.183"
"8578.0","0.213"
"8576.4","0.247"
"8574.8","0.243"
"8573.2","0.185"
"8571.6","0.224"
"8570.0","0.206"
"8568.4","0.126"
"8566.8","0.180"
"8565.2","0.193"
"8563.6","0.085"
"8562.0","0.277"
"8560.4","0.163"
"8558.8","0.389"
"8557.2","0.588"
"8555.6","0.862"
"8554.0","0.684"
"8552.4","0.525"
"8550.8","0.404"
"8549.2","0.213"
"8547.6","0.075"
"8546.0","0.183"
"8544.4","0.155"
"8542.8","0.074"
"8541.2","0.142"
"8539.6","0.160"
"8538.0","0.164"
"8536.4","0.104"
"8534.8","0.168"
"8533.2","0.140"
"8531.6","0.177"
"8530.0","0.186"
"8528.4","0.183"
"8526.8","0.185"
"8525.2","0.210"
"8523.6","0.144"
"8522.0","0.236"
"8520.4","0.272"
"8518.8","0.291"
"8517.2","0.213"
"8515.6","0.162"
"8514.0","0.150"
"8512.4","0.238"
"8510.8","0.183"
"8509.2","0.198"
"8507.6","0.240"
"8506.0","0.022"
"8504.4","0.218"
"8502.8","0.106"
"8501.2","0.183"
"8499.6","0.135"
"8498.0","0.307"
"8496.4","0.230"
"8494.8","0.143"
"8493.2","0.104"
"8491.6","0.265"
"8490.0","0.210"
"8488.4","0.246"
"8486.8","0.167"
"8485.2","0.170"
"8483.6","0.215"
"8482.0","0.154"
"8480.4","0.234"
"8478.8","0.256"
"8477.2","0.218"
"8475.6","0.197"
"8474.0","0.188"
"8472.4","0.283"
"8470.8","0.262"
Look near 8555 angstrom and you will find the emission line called H-gamma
